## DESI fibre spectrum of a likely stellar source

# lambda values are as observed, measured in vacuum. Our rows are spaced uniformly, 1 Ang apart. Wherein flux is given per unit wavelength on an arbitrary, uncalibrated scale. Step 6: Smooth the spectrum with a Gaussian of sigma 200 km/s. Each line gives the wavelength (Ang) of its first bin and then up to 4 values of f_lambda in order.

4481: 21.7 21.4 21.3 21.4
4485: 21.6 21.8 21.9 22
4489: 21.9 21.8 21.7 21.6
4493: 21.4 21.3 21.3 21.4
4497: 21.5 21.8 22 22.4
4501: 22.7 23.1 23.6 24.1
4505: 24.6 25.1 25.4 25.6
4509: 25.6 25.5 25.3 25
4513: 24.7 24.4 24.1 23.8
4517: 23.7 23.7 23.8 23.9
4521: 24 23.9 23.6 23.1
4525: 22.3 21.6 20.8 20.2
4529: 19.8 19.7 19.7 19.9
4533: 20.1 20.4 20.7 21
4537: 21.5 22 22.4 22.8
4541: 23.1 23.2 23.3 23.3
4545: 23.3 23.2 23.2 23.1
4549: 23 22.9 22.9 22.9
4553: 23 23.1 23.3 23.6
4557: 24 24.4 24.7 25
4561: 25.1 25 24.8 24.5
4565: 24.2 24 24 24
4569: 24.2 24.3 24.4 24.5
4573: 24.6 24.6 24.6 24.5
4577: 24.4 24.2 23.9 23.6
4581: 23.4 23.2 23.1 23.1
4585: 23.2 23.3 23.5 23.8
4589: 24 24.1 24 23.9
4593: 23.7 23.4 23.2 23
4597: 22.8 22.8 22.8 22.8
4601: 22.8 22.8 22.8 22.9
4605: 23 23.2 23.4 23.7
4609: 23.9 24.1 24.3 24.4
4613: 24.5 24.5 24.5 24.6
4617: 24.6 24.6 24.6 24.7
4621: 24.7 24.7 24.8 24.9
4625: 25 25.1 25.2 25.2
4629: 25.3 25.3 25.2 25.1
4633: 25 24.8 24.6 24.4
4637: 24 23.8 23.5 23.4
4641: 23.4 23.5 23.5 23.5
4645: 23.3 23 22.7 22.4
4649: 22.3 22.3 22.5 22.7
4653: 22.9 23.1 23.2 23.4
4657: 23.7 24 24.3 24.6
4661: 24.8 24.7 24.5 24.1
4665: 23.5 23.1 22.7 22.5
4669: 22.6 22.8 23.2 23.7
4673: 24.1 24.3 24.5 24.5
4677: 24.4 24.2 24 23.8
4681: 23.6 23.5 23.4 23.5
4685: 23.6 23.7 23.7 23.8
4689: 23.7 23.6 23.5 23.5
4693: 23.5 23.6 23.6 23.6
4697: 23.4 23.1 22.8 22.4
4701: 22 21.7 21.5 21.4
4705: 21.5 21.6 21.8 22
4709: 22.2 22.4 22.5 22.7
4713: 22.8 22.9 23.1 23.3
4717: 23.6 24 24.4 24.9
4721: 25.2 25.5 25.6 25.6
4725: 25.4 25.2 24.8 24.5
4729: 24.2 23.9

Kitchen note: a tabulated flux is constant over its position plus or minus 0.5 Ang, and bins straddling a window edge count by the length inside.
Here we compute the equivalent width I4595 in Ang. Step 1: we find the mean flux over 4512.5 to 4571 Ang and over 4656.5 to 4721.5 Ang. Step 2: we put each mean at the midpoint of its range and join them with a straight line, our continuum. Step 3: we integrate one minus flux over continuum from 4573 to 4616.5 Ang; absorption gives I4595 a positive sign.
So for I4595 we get -0.9 Ang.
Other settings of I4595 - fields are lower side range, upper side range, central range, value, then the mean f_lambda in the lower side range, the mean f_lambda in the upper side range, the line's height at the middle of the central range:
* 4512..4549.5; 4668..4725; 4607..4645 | -2.36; 22.5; 23.4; 23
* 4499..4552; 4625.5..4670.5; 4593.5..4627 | -0.54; 23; 23.8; 23.5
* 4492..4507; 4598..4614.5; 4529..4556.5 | 0.94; 22.7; 23.5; 23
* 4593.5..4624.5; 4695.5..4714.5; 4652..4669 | -0.46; 23.8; 22.3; 23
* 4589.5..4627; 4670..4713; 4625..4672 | -0.45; 23.9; 23.2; 23.5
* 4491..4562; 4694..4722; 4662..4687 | -0.85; 22.9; 22.9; 22.9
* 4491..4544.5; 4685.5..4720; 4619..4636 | -1.56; 22.7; 22.9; 22.9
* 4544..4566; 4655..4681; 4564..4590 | -0.20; 23.8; 23.8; 23.8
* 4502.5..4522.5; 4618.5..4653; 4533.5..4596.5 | 1.99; 24.5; 24.1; 24.3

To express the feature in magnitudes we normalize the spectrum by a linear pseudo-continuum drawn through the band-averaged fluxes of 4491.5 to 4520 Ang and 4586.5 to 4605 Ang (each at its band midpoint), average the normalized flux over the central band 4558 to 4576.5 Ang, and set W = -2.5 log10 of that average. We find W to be -0.05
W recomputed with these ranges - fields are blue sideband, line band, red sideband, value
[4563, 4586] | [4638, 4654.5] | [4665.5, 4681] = 0.033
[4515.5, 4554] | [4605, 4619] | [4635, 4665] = -0.047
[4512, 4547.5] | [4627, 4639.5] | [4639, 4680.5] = -0.064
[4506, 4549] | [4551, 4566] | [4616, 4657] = -0.040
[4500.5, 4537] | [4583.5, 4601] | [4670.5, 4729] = -0.007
